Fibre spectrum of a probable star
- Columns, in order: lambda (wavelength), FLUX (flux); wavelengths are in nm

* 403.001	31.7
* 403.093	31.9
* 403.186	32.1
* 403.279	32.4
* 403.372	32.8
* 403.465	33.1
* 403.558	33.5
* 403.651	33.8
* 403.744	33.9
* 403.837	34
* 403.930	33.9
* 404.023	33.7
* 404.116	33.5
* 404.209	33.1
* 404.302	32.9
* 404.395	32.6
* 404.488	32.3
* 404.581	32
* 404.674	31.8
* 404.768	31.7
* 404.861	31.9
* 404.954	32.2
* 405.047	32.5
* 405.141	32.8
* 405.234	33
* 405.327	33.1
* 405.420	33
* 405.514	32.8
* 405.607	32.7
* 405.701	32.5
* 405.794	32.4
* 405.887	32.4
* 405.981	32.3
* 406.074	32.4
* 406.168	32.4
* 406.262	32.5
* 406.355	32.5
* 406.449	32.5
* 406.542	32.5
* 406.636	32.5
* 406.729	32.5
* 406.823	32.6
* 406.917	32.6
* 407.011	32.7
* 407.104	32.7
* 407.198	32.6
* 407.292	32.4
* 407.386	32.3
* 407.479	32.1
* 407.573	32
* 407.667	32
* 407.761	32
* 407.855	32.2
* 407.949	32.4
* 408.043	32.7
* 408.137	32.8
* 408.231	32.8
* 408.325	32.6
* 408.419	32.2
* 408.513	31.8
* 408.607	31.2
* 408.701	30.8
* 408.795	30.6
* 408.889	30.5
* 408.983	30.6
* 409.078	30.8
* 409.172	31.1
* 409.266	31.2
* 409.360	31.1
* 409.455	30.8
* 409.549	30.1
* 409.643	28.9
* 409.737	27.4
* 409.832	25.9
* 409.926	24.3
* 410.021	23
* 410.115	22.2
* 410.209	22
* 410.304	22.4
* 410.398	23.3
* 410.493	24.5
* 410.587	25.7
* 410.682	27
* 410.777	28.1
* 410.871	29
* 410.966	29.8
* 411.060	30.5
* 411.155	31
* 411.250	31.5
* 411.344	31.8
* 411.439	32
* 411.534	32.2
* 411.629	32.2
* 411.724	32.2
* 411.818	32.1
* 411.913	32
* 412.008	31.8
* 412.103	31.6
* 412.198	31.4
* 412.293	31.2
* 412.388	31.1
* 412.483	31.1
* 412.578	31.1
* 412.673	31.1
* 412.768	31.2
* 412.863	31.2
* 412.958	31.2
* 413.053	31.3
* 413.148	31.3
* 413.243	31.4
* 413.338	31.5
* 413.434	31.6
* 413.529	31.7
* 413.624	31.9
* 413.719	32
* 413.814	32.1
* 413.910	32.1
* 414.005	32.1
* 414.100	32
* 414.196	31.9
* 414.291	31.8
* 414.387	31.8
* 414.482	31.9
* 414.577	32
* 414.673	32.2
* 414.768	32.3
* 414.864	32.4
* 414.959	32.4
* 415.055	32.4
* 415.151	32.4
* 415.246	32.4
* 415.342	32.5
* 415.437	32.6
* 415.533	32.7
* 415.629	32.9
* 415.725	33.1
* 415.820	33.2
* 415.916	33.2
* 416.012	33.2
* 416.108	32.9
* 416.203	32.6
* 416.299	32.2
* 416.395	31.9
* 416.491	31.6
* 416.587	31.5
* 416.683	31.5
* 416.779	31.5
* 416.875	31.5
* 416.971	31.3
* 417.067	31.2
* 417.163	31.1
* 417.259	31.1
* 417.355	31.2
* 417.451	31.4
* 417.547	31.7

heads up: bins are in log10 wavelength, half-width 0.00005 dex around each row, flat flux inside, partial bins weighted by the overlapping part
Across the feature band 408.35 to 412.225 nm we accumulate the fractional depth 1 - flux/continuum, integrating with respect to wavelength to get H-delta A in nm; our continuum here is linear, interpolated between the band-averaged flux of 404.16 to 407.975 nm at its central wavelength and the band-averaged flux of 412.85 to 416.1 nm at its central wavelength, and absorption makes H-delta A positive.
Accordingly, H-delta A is 0.367 nm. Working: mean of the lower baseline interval 32.5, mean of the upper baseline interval 32.2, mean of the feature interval 29.2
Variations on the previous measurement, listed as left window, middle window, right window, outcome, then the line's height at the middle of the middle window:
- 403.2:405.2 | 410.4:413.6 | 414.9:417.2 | 0.18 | 32.5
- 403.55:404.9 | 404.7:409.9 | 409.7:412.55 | -0.13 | 31.1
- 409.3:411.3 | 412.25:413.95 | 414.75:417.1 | -0.10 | 29.7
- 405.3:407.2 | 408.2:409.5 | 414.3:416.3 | 0.05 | 32.6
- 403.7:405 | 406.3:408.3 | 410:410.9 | -0.25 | 28.9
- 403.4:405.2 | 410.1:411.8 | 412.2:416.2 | 0.21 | 32.3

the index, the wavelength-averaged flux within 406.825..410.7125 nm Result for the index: 29.8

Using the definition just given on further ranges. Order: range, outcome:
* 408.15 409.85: 30.7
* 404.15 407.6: 32.5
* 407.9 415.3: 30.5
